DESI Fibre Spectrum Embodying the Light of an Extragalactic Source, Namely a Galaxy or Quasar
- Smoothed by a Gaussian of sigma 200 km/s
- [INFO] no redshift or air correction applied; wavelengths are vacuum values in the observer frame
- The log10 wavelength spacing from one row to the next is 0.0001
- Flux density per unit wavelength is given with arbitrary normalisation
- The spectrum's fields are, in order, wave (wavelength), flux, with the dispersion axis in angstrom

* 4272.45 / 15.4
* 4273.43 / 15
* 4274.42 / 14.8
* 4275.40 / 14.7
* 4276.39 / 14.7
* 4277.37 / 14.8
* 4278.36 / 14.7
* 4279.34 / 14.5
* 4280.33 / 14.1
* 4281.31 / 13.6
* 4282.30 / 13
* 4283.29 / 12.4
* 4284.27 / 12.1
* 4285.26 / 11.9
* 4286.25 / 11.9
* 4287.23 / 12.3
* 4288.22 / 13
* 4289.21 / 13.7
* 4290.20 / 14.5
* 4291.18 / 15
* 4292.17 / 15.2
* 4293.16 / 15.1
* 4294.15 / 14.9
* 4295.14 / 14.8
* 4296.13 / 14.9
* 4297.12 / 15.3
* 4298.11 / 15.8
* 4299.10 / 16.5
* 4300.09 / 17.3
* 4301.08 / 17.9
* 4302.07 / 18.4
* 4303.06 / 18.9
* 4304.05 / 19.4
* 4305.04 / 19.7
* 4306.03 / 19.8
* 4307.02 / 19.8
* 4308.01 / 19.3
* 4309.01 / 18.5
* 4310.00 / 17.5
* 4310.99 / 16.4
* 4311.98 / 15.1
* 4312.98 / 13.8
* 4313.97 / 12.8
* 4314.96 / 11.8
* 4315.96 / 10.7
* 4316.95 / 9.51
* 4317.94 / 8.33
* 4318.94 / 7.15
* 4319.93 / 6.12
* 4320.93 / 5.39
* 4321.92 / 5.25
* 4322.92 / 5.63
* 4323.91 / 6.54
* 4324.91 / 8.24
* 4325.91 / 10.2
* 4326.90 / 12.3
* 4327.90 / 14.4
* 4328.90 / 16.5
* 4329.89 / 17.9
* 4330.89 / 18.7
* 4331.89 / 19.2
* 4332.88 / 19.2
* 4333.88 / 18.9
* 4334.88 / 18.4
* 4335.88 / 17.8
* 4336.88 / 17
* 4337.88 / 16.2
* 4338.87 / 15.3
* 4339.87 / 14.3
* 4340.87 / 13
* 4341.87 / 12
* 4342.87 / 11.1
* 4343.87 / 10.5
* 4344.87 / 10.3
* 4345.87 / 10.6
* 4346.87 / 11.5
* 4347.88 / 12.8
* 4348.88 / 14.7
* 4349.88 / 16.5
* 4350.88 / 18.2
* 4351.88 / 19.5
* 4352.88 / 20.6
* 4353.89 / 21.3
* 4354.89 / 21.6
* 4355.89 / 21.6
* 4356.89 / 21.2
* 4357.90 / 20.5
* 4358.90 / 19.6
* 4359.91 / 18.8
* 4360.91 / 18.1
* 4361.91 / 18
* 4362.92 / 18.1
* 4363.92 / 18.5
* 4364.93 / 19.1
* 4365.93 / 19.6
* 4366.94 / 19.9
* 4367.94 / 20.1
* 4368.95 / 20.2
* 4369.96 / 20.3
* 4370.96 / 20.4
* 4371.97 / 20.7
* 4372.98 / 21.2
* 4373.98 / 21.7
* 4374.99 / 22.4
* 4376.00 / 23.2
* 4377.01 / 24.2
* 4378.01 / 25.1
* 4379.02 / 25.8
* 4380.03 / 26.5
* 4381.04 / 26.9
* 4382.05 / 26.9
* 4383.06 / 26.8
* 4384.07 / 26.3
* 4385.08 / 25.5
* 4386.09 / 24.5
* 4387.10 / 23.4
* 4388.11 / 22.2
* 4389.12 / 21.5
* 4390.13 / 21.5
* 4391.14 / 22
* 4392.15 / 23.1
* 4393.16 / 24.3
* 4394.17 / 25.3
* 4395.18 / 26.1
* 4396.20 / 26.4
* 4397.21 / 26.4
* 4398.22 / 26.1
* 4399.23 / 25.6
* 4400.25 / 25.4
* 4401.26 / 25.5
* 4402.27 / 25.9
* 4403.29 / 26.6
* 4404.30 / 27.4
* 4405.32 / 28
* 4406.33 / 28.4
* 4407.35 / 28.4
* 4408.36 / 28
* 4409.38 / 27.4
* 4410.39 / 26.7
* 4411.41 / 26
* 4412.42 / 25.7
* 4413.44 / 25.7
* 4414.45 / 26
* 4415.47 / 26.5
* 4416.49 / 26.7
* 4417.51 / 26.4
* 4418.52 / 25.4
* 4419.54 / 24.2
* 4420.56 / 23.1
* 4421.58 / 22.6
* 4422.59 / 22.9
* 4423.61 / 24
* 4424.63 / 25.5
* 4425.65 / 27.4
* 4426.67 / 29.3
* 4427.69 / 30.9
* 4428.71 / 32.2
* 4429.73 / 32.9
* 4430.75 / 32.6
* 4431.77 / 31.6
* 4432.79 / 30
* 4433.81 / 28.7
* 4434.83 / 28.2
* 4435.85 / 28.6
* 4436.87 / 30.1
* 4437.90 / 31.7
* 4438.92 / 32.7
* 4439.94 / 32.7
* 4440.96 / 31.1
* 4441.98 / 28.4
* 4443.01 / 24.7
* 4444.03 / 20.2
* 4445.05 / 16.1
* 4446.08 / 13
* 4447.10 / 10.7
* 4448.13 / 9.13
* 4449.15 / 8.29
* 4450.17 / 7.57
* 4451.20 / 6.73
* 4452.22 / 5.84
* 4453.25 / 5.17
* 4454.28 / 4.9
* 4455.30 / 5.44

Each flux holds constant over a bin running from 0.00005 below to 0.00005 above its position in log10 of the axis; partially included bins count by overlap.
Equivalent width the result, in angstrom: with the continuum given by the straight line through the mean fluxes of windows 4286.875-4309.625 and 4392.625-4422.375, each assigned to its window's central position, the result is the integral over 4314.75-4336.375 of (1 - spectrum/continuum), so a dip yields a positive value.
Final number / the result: 7.81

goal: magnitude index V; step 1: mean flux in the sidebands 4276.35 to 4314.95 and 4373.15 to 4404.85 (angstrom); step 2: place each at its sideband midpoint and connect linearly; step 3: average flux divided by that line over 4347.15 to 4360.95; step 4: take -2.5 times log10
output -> 0.14 mag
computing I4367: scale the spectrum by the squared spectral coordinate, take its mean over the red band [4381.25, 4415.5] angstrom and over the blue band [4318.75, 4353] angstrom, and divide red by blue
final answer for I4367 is 1.96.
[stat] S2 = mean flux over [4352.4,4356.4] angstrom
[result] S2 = 21.3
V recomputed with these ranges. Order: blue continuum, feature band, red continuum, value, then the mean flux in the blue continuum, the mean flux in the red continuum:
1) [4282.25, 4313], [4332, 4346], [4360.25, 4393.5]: 0.28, 15.8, 22.3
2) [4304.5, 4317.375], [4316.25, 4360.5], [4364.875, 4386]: 0.31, 15.8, 23.1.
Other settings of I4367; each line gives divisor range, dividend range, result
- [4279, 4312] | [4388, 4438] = 1.79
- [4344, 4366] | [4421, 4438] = 1.69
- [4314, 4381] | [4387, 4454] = 1.52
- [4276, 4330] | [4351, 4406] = 1.72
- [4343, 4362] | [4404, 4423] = 1.57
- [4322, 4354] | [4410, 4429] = 1.87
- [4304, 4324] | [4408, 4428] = 2.14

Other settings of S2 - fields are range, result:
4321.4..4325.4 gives 6.41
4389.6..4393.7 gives 22.8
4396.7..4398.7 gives 26.3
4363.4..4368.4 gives 19.5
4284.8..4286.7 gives 11.9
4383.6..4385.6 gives 25.9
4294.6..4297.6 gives 15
